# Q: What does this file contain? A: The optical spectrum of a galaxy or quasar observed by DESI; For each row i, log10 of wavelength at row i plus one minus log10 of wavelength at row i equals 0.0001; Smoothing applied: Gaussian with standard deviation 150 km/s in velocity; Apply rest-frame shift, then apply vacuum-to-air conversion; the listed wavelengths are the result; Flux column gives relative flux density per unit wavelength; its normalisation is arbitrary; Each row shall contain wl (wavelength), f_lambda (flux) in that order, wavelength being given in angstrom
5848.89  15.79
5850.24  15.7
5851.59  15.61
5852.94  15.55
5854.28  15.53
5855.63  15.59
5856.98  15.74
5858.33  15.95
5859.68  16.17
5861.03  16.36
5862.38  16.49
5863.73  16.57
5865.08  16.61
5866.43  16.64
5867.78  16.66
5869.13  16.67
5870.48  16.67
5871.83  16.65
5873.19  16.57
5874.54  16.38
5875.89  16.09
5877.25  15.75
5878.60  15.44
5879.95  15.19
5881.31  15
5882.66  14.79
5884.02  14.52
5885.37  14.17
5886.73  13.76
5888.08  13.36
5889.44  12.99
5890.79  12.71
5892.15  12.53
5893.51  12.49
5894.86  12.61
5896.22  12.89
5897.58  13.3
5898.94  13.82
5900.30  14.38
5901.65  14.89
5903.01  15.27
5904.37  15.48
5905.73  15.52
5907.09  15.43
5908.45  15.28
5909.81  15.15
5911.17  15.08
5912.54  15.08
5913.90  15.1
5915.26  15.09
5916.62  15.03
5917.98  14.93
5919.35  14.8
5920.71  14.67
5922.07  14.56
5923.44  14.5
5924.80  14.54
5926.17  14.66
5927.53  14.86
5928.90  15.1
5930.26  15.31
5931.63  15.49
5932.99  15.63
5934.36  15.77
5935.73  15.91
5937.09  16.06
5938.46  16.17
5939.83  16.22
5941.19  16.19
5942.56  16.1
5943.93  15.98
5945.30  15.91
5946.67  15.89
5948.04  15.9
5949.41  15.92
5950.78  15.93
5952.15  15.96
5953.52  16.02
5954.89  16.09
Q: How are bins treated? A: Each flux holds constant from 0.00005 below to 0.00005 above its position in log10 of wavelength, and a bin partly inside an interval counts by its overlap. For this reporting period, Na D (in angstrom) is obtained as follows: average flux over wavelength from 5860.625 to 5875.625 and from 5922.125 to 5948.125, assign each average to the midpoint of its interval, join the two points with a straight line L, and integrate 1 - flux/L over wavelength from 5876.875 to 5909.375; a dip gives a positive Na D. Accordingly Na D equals 3.9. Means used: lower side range 16.6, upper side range 15.6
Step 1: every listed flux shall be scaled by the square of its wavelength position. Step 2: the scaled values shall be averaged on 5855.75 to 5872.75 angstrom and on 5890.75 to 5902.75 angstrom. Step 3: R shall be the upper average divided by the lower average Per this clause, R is 0.83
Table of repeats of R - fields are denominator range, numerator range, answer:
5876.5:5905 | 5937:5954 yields 1.16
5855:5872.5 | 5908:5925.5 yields 0.93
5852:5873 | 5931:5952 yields 1.01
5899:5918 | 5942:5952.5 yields 1.07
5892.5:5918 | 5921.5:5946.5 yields 1.08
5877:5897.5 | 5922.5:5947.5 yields 1.14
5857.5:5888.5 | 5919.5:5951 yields 1.00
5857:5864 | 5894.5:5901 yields 0.84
